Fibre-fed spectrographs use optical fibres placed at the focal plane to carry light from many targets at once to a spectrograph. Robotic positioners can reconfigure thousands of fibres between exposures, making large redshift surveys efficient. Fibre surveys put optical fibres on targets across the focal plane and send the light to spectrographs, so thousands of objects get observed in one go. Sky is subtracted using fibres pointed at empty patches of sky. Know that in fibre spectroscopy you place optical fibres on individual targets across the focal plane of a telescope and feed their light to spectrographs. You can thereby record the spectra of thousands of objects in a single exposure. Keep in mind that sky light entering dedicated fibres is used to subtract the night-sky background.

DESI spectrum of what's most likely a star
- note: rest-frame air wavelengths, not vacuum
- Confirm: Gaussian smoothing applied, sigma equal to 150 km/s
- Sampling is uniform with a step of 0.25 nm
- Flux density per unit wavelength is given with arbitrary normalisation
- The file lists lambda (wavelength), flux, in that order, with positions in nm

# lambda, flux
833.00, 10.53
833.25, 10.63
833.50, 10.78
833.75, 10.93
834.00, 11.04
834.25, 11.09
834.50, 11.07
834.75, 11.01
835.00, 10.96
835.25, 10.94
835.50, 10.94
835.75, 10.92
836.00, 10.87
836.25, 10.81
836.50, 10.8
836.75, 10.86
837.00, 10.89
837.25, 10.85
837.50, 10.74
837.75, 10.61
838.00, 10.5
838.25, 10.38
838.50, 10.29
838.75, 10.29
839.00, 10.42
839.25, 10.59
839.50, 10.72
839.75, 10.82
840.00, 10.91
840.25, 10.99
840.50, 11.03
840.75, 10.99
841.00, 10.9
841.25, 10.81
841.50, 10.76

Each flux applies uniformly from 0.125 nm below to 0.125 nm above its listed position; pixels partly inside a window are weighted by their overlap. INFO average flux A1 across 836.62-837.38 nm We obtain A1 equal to 10.9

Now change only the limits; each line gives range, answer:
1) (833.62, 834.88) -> 11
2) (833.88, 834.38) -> 11.1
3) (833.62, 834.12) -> 11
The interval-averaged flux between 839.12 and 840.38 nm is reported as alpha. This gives 10.8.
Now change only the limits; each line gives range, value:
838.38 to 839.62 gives 10.5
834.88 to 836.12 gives 10.9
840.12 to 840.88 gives 11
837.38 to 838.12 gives 10.6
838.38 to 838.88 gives 10.3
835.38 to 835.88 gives 10.9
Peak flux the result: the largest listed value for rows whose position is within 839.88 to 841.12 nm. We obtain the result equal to 11.03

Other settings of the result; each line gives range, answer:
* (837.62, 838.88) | 10.61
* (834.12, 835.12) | 11.09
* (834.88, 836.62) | 10.96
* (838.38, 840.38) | 10.99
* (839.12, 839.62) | 10.72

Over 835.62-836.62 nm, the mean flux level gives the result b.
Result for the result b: 10.9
